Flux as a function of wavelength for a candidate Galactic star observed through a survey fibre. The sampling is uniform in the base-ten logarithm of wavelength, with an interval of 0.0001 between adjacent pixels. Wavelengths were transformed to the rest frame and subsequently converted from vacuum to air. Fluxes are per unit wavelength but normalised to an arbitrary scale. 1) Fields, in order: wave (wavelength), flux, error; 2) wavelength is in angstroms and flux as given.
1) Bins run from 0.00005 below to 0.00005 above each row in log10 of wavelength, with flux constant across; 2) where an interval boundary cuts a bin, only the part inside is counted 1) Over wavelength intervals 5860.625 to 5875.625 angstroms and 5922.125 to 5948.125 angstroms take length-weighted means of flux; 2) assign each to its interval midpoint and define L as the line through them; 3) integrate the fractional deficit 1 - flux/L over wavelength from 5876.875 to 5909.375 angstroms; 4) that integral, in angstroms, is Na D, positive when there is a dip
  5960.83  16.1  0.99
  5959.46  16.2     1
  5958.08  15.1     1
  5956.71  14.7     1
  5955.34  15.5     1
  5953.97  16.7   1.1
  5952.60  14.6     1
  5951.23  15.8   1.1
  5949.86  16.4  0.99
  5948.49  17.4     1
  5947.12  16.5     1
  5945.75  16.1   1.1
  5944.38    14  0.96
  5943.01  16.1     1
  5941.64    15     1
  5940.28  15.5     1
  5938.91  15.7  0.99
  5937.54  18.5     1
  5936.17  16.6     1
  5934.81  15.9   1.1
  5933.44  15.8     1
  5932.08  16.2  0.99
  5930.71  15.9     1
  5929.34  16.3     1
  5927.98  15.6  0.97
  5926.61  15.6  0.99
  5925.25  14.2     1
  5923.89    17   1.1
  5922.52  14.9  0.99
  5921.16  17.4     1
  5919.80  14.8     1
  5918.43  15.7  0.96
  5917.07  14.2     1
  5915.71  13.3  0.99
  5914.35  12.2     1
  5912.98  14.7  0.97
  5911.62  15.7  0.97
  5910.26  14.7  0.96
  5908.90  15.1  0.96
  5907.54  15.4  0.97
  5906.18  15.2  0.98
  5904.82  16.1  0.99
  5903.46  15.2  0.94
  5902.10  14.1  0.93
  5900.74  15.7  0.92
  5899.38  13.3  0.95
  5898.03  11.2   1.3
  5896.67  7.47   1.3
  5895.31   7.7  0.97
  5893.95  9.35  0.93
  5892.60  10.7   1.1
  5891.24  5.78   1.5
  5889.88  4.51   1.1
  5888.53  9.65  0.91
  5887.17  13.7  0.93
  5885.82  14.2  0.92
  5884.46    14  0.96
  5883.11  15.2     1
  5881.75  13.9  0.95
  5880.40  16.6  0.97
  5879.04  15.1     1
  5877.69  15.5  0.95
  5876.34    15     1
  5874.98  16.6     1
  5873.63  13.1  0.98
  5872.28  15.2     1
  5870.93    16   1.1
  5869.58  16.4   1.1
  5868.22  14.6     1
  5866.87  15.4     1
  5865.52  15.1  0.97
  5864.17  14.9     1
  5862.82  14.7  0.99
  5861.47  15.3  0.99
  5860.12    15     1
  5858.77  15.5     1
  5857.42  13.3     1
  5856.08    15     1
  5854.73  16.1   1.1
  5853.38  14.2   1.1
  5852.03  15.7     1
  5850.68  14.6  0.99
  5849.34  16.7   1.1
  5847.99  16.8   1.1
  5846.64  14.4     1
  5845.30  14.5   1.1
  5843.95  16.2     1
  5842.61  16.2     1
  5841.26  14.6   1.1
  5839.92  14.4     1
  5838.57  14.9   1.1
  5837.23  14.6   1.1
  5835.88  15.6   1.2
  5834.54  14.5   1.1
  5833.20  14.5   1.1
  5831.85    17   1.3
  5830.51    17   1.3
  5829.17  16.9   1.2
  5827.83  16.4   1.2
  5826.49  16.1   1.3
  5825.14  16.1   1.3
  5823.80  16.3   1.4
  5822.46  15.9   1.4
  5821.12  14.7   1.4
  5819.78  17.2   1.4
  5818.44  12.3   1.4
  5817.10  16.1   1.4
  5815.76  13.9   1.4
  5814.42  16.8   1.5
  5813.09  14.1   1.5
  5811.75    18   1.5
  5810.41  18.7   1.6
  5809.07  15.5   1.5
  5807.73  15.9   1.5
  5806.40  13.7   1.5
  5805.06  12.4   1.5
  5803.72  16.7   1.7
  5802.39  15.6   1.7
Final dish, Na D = 5.8 angstroms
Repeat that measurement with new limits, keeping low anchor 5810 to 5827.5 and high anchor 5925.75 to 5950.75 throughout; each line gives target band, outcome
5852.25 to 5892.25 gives 4.6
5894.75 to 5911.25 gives 2.5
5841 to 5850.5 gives 0.2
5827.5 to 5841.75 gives 0.3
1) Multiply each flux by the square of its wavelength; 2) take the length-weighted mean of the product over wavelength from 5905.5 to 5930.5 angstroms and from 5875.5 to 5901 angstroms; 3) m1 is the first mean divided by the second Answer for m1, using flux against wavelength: 1.3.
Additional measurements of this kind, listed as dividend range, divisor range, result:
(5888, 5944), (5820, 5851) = 0.92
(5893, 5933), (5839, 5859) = 0.96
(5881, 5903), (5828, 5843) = 0.75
